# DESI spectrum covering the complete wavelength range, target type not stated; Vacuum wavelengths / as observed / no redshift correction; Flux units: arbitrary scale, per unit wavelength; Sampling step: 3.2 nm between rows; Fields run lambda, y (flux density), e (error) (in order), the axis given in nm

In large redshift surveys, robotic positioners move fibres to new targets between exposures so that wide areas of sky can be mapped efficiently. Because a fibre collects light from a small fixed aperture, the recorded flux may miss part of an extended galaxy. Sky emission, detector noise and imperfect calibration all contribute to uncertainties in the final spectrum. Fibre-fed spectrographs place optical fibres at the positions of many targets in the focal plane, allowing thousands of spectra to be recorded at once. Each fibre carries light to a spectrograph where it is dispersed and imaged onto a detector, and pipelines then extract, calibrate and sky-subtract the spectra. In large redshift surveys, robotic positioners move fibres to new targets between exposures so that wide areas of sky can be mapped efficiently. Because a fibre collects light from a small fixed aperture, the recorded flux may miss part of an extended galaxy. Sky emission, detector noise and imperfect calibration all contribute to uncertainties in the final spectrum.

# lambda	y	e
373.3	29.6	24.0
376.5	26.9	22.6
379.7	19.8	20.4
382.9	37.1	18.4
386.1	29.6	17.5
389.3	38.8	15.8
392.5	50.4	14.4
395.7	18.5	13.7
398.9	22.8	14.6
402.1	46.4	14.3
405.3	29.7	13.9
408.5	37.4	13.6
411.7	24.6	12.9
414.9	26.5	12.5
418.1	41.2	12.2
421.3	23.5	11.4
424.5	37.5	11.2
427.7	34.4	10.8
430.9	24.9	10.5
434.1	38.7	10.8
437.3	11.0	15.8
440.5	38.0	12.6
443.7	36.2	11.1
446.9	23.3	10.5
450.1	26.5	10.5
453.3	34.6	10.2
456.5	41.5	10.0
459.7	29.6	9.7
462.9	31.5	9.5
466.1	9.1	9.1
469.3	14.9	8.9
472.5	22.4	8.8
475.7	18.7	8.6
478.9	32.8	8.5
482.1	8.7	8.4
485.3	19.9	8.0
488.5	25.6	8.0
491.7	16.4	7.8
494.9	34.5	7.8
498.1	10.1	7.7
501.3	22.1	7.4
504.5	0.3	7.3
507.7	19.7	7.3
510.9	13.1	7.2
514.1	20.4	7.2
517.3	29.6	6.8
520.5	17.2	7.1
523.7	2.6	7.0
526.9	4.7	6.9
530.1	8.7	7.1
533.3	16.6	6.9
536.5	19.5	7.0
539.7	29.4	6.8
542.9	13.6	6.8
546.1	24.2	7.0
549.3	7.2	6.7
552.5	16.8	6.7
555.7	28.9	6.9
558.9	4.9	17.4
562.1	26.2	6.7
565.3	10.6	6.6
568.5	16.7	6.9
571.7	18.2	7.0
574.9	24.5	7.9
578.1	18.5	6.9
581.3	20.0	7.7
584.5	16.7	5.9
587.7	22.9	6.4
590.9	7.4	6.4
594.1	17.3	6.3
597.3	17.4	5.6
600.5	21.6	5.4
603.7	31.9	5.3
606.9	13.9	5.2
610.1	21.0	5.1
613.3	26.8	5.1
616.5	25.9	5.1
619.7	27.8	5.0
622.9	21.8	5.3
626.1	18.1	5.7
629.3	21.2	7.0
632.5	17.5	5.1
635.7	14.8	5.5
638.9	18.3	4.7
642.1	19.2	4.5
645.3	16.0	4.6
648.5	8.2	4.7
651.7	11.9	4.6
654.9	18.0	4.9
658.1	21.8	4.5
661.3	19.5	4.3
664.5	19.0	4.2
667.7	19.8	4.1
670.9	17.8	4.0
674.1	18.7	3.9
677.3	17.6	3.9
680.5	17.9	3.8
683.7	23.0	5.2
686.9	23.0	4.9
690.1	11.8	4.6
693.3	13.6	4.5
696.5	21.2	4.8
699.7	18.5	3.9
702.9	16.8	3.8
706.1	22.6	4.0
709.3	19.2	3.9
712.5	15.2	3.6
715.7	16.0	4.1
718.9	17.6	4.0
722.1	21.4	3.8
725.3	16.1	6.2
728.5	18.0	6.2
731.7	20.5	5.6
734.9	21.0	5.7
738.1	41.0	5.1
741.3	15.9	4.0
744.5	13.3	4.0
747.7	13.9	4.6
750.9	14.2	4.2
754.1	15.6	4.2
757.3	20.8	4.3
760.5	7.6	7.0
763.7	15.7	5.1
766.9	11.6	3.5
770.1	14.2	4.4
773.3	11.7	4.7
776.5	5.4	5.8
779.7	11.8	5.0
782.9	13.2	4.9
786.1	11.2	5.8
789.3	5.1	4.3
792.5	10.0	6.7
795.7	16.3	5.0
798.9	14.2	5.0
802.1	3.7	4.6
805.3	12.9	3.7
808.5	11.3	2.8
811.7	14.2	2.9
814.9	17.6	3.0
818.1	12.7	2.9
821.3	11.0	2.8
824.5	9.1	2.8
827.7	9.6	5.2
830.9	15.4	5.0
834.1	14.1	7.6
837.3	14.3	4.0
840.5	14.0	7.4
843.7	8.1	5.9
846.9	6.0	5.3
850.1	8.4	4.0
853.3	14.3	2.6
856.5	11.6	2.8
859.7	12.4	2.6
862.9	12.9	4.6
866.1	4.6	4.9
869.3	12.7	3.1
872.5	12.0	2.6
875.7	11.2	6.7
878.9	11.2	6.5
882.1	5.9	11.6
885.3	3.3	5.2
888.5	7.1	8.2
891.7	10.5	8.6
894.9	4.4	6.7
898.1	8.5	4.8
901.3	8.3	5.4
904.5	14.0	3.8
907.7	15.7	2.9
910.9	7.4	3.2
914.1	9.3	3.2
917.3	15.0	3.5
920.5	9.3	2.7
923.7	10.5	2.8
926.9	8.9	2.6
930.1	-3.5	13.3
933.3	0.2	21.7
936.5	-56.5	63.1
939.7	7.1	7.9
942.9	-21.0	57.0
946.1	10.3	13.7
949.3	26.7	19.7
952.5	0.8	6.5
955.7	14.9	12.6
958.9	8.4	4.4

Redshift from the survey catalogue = 0.125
